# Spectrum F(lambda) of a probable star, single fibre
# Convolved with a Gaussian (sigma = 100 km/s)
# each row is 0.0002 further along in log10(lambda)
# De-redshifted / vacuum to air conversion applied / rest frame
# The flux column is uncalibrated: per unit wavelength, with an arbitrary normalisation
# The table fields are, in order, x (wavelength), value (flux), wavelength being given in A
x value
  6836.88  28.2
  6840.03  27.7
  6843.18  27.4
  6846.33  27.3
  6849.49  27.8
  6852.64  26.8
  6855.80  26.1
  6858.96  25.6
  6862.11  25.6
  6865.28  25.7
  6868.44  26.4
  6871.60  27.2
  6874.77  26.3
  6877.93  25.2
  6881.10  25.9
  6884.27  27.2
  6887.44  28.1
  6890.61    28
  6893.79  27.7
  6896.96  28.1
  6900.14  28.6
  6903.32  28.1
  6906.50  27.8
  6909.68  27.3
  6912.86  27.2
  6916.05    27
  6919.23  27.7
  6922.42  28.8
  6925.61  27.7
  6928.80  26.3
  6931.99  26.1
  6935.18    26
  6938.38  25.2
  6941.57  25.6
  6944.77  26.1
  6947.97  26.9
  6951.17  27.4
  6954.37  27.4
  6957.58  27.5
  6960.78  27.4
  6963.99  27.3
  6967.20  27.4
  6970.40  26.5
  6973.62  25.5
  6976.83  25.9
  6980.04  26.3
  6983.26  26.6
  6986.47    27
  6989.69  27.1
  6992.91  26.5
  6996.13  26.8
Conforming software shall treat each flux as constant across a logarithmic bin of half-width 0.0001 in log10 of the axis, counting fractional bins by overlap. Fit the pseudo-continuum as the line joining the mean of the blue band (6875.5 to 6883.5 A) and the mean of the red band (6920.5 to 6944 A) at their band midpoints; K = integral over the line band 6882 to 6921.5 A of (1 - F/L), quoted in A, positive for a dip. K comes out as -2.4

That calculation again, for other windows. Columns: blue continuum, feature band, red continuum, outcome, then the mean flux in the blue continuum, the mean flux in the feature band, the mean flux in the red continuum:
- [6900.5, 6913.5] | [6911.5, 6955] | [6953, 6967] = 1.2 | 27.7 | 26.8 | 27.4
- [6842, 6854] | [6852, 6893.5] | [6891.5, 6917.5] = 1.5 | 27.3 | 26.5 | 27.7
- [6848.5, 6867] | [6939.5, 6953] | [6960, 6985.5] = 0.0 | 26.2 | 26.5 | 26.6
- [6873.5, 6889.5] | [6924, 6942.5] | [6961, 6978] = 0.3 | 26.6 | 26.2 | 26.6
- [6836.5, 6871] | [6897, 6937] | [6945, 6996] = -0.9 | 26.7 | 27.4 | 26.8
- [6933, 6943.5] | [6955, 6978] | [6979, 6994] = -0.5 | 25.6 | 26.8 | 26.7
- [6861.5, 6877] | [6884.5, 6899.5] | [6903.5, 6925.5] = -0.6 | 26.2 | 27.9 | 27.7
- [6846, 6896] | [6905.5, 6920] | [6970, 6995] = -0.4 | 26.7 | 27.4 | 26.4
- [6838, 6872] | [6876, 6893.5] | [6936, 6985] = -0.2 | 26.7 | 26.9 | 26.6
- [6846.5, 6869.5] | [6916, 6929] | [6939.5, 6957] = -0.5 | 26.3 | 27.7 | 26.7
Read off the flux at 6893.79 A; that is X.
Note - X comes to 27.7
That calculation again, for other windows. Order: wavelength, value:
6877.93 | 25.2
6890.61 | 28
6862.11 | 25.6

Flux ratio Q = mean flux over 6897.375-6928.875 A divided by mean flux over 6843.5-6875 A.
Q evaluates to 1.05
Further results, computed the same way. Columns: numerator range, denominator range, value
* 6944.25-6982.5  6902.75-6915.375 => 0.97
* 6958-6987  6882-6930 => 0.96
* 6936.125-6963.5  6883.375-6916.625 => 0.96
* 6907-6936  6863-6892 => 1.02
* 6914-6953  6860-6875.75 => 1.02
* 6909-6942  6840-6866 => 1.01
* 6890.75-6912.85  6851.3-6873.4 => 1.06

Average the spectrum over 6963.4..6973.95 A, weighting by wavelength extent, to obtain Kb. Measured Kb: 26.8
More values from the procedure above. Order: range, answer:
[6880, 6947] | 27.2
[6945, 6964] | 27.2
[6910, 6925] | 27.6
